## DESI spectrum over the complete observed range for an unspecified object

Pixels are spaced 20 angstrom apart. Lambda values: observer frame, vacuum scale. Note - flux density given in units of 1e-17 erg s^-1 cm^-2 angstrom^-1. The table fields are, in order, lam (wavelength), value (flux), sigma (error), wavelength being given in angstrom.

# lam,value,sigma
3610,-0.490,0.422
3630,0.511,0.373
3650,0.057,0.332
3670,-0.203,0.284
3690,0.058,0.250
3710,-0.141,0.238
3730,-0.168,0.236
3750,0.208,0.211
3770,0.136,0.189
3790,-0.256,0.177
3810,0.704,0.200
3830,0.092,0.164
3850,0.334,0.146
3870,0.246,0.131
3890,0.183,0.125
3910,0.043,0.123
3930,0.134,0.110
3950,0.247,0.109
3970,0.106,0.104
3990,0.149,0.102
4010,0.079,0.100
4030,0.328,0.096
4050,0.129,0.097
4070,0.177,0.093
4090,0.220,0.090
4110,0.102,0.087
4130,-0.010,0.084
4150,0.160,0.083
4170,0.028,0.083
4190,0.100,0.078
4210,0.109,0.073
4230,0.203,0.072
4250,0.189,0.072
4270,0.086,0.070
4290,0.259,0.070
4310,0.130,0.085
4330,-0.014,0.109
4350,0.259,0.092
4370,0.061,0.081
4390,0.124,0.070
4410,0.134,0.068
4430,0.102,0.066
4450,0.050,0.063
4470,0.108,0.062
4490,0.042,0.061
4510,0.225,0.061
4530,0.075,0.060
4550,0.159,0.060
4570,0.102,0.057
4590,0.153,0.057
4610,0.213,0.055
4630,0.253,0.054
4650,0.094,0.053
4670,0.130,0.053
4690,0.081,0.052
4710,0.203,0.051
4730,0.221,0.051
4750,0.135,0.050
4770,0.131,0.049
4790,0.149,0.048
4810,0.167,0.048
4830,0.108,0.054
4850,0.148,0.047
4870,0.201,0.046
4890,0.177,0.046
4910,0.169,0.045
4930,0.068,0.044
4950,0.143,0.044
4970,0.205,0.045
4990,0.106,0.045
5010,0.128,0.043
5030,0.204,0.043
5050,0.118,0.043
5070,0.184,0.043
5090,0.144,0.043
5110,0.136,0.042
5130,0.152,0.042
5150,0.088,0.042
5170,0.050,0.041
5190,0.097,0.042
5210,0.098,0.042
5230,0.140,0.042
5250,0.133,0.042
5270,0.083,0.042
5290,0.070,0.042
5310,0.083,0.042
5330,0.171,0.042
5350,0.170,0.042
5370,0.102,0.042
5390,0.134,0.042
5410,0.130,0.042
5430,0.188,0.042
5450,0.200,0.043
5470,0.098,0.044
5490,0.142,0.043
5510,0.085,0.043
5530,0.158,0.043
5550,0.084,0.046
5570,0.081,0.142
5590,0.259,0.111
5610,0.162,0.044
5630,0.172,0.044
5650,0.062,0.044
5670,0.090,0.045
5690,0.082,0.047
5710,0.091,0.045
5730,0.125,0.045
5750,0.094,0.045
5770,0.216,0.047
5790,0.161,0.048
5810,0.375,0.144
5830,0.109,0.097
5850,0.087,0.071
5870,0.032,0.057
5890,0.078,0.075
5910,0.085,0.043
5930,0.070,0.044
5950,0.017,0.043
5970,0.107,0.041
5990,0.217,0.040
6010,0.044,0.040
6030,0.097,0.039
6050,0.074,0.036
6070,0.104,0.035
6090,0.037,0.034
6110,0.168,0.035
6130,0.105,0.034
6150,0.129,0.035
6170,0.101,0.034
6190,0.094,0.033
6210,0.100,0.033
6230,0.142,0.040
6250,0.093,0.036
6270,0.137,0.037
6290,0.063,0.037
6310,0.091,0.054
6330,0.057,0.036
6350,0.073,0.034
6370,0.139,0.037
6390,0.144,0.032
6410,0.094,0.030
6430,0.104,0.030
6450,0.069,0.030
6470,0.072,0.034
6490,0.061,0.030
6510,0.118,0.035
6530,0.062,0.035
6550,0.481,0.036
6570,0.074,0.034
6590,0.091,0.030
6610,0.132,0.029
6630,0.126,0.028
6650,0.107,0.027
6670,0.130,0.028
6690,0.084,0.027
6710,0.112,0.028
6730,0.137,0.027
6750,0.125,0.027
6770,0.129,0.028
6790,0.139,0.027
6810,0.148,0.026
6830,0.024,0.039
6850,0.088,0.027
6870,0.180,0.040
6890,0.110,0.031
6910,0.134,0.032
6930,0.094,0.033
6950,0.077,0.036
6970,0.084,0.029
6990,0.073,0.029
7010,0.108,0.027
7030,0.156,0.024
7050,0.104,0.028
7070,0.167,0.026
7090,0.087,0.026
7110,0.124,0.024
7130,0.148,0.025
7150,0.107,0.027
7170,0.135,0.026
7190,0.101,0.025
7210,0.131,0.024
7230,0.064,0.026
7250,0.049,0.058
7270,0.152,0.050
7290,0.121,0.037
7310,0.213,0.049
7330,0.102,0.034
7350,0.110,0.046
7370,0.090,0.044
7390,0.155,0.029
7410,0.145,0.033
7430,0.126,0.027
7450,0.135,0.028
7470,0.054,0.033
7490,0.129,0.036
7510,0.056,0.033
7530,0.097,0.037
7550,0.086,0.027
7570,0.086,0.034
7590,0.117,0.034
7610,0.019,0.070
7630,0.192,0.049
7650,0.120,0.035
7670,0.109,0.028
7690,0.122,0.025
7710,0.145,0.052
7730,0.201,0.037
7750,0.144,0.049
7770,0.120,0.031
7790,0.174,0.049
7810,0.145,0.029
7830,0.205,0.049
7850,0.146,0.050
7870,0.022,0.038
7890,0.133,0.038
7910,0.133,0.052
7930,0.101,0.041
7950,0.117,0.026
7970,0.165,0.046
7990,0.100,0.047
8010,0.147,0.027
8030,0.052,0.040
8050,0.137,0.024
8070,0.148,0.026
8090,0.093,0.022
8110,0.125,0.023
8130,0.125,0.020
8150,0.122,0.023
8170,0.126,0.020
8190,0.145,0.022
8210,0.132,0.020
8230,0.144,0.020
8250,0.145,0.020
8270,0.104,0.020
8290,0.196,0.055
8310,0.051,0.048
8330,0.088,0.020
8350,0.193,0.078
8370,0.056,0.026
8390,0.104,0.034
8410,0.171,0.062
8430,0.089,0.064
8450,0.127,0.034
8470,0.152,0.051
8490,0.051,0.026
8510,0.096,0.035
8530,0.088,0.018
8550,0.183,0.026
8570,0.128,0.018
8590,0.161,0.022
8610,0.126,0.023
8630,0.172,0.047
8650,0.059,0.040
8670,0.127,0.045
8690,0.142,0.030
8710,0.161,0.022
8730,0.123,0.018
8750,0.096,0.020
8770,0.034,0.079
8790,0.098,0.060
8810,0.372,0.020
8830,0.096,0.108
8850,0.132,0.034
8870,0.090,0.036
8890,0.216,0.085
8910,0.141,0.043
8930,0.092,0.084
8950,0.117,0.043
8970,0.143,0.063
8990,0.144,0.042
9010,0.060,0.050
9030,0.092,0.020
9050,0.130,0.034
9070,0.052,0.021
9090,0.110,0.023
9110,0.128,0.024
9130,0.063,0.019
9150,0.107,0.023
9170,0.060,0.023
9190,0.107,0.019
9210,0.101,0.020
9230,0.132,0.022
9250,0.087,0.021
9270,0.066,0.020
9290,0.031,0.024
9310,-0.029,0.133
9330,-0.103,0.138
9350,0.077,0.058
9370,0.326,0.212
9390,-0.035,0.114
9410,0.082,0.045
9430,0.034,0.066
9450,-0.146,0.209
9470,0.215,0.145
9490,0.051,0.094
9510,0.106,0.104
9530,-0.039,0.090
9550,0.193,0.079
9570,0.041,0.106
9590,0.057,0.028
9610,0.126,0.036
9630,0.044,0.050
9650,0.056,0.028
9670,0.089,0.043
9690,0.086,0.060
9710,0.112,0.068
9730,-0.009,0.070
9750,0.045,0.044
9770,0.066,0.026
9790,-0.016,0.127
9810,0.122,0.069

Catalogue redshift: 0.76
